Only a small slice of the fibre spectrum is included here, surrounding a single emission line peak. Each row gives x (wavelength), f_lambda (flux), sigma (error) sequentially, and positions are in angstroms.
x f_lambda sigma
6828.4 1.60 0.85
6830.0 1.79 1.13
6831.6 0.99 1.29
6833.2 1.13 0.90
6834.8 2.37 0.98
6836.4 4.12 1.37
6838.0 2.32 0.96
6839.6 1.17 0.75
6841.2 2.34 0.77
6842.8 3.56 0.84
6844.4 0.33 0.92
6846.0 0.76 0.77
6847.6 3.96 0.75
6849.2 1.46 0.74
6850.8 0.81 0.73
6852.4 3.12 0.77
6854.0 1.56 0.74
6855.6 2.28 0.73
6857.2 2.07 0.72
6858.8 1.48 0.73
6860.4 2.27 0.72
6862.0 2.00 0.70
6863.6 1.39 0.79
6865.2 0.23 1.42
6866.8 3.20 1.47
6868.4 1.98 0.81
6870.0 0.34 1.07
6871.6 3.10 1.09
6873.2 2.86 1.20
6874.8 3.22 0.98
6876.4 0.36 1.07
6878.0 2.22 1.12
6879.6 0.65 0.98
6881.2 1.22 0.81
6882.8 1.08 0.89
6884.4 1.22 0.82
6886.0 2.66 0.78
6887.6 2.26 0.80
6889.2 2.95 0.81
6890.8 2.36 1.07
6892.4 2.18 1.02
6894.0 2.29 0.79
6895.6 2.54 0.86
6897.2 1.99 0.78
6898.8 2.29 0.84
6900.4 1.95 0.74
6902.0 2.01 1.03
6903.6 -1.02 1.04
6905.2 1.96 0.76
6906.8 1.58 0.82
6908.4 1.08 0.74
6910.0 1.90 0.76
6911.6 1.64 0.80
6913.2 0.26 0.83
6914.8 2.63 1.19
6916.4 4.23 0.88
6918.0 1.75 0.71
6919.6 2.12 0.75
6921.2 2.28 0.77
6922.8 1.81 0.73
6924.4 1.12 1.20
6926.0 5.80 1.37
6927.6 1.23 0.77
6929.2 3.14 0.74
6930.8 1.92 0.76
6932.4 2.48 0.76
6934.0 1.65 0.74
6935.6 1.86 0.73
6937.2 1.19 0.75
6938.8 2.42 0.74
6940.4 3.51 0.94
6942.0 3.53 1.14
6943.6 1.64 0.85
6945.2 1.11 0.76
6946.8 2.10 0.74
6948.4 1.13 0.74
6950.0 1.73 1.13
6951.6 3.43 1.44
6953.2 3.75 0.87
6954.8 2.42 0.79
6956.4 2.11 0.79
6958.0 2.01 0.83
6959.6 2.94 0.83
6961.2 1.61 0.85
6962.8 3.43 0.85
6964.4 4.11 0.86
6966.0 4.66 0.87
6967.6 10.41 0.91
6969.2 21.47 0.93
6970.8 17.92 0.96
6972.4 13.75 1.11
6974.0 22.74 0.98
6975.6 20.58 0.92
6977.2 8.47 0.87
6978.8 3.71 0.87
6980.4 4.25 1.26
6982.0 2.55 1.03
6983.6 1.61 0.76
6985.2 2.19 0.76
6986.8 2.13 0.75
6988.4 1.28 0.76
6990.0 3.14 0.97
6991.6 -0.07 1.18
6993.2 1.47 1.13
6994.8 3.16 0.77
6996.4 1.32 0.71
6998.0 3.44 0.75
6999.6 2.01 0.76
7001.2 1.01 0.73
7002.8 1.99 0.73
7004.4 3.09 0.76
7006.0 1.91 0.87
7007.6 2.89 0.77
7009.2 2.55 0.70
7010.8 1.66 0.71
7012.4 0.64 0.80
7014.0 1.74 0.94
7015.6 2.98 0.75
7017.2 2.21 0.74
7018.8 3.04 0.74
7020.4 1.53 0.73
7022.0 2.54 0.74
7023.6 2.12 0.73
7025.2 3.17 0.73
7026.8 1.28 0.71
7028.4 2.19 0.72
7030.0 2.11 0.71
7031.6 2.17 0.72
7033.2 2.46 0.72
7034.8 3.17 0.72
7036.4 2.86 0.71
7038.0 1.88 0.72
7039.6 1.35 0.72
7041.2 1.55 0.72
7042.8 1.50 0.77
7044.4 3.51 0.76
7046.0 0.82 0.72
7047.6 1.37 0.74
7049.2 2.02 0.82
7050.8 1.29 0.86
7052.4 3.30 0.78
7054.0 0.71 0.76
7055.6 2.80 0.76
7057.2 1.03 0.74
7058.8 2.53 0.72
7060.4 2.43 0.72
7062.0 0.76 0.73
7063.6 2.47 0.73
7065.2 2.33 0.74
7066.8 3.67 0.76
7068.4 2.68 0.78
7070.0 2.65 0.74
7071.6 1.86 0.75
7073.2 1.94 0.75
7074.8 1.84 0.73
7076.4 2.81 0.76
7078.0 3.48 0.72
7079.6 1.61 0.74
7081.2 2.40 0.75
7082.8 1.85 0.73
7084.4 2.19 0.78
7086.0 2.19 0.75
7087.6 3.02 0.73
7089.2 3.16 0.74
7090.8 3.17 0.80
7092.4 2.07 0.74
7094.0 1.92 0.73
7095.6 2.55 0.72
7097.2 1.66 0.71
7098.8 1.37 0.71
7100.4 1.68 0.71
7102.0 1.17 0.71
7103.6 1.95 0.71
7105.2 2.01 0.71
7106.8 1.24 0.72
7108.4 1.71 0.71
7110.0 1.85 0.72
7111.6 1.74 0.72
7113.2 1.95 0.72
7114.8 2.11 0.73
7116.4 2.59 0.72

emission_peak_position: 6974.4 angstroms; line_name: [O II]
